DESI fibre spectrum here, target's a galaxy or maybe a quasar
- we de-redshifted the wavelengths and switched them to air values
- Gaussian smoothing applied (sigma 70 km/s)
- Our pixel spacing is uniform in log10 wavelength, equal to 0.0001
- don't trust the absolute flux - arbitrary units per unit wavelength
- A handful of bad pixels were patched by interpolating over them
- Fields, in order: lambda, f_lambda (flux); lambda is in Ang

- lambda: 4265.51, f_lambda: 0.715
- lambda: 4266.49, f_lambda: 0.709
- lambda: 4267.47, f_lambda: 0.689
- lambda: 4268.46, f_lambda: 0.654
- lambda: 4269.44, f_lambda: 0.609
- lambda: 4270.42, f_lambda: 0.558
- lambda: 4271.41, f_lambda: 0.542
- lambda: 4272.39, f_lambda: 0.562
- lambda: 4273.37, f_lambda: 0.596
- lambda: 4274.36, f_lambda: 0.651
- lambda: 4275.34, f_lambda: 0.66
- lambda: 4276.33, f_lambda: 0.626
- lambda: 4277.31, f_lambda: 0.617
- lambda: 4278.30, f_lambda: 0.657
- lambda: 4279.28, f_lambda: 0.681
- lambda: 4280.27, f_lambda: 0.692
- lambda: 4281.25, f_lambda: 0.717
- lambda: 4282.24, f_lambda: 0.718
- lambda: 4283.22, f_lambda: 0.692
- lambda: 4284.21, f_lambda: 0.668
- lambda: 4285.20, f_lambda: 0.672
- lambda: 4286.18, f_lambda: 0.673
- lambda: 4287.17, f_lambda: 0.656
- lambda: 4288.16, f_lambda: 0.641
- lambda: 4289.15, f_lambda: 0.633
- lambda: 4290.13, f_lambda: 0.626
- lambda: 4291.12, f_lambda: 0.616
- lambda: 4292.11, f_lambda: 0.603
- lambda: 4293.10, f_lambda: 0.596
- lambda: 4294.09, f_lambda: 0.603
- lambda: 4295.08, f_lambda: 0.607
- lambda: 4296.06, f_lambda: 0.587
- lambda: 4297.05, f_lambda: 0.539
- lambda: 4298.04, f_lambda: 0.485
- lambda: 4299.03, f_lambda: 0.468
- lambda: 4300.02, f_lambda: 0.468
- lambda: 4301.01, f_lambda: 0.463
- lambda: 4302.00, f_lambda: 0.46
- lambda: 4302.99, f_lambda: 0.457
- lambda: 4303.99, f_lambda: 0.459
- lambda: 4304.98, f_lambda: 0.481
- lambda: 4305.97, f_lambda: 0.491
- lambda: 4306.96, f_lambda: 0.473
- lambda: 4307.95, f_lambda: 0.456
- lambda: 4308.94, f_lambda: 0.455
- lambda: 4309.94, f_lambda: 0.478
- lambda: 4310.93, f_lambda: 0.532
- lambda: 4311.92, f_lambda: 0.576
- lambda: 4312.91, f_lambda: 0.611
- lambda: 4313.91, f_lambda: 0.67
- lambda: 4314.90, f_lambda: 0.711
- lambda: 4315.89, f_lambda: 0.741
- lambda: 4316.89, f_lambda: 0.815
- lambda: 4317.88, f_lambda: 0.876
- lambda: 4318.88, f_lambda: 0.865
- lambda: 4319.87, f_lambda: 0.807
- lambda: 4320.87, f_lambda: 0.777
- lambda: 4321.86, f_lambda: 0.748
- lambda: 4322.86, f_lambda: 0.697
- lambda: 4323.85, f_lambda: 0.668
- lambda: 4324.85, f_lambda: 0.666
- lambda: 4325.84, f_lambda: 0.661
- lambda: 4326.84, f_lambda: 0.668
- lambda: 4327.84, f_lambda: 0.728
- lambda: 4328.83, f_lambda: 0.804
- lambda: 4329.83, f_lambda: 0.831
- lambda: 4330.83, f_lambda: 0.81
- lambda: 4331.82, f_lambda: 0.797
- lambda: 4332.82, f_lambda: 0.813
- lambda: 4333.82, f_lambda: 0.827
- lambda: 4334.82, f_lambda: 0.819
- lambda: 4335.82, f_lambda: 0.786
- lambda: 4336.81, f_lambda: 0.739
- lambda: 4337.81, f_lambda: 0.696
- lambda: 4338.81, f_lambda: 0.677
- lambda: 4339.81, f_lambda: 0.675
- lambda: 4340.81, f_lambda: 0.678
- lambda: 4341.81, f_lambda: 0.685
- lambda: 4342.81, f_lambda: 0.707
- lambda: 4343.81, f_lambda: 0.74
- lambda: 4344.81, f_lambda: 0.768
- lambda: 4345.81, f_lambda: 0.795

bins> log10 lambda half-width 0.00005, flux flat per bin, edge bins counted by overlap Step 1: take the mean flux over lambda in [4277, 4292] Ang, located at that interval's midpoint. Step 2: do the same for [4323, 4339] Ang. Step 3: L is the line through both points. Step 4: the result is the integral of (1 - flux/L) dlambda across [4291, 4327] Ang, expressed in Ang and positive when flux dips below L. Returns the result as 5.4 Ang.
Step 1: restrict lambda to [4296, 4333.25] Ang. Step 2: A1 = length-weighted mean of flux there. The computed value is 0.634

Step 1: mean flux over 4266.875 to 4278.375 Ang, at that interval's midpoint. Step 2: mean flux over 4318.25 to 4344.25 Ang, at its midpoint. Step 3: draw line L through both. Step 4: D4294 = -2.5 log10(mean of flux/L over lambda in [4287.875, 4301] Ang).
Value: 0.17 mag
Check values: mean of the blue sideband 0.618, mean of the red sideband 0.746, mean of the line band 0.57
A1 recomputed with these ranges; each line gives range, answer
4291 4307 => 0.52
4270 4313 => 0.579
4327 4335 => 0.797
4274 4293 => 0.657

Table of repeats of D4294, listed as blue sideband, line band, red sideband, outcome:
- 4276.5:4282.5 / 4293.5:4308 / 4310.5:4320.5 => 0.37 mag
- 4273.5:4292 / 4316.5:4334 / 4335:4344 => -0.10 mag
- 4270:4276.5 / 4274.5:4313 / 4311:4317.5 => 0.10 mag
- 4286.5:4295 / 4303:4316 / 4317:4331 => 0.28 mag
